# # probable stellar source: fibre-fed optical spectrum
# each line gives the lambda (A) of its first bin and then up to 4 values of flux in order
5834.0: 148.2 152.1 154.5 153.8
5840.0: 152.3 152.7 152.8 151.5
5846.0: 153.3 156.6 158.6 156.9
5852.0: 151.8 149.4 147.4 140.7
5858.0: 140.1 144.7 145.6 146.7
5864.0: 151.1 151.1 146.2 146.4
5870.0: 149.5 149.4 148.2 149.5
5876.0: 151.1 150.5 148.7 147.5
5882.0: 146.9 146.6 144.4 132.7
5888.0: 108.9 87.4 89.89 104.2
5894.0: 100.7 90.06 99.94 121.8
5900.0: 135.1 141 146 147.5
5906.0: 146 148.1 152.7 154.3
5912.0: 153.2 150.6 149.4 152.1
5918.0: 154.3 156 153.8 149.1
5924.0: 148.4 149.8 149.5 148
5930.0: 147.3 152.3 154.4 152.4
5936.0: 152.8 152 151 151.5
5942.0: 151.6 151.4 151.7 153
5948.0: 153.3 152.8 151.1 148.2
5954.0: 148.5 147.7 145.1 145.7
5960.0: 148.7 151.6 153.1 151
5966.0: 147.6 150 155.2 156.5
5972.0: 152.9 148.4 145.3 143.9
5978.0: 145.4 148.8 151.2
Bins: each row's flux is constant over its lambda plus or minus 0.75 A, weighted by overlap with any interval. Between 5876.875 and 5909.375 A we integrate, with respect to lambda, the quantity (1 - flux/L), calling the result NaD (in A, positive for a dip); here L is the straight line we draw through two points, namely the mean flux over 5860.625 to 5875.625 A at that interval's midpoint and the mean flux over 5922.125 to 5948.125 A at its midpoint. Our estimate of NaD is 4.5 A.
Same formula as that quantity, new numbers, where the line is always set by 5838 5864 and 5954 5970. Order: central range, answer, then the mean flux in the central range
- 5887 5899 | 4.0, 101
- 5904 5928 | -0.2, 151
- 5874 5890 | 1.3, 138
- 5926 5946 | -0.2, 151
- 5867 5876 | 0.1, 149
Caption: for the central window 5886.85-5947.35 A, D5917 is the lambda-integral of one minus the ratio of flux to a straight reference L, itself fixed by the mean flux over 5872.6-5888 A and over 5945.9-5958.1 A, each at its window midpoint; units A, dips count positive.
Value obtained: 3.0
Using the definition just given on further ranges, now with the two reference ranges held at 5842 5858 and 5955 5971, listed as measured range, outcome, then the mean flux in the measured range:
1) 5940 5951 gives -0.1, 152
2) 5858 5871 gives 0.3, 147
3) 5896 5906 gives 1.3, 132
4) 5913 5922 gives -0.1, 153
